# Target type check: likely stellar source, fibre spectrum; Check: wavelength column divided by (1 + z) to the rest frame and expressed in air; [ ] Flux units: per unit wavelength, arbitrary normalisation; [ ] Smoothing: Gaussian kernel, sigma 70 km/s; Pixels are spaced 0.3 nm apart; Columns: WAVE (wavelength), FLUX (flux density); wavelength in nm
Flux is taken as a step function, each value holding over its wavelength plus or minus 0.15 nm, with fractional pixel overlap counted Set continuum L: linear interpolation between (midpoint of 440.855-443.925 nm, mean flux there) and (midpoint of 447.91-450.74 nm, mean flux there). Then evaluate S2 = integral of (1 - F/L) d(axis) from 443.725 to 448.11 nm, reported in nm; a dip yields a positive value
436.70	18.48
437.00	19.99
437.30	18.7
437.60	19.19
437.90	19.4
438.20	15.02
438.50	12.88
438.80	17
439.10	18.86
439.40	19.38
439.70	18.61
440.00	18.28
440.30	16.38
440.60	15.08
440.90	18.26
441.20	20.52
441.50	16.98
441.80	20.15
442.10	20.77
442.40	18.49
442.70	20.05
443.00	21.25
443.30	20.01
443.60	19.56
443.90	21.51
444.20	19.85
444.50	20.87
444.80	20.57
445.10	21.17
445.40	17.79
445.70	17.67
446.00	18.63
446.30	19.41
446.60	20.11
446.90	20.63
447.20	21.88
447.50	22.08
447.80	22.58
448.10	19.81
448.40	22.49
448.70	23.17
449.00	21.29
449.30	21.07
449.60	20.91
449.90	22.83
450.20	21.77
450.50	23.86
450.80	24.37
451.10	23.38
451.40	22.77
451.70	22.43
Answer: 0.12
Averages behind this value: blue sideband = 19.8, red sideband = 22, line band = 20.3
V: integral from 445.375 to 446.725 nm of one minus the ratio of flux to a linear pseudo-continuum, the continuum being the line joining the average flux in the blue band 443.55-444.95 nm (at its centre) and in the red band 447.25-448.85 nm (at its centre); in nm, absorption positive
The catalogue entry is 0.16 nm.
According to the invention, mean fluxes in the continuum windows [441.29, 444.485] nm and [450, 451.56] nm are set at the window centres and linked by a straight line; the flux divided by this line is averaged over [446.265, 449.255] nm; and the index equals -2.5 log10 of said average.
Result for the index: 0.03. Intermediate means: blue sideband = 19.9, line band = 21.4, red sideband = 23.2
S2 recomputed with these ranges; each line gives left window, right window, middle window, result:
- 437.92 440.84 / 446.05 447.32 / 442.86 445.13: -0.17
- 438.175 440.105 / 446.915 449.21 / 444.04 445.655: 0.02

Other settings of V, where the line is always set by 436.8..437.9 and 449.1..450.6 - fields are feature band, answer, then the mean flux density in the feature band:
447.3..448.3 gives 0.000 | 21.6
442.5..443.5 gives 0.010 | 20.3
